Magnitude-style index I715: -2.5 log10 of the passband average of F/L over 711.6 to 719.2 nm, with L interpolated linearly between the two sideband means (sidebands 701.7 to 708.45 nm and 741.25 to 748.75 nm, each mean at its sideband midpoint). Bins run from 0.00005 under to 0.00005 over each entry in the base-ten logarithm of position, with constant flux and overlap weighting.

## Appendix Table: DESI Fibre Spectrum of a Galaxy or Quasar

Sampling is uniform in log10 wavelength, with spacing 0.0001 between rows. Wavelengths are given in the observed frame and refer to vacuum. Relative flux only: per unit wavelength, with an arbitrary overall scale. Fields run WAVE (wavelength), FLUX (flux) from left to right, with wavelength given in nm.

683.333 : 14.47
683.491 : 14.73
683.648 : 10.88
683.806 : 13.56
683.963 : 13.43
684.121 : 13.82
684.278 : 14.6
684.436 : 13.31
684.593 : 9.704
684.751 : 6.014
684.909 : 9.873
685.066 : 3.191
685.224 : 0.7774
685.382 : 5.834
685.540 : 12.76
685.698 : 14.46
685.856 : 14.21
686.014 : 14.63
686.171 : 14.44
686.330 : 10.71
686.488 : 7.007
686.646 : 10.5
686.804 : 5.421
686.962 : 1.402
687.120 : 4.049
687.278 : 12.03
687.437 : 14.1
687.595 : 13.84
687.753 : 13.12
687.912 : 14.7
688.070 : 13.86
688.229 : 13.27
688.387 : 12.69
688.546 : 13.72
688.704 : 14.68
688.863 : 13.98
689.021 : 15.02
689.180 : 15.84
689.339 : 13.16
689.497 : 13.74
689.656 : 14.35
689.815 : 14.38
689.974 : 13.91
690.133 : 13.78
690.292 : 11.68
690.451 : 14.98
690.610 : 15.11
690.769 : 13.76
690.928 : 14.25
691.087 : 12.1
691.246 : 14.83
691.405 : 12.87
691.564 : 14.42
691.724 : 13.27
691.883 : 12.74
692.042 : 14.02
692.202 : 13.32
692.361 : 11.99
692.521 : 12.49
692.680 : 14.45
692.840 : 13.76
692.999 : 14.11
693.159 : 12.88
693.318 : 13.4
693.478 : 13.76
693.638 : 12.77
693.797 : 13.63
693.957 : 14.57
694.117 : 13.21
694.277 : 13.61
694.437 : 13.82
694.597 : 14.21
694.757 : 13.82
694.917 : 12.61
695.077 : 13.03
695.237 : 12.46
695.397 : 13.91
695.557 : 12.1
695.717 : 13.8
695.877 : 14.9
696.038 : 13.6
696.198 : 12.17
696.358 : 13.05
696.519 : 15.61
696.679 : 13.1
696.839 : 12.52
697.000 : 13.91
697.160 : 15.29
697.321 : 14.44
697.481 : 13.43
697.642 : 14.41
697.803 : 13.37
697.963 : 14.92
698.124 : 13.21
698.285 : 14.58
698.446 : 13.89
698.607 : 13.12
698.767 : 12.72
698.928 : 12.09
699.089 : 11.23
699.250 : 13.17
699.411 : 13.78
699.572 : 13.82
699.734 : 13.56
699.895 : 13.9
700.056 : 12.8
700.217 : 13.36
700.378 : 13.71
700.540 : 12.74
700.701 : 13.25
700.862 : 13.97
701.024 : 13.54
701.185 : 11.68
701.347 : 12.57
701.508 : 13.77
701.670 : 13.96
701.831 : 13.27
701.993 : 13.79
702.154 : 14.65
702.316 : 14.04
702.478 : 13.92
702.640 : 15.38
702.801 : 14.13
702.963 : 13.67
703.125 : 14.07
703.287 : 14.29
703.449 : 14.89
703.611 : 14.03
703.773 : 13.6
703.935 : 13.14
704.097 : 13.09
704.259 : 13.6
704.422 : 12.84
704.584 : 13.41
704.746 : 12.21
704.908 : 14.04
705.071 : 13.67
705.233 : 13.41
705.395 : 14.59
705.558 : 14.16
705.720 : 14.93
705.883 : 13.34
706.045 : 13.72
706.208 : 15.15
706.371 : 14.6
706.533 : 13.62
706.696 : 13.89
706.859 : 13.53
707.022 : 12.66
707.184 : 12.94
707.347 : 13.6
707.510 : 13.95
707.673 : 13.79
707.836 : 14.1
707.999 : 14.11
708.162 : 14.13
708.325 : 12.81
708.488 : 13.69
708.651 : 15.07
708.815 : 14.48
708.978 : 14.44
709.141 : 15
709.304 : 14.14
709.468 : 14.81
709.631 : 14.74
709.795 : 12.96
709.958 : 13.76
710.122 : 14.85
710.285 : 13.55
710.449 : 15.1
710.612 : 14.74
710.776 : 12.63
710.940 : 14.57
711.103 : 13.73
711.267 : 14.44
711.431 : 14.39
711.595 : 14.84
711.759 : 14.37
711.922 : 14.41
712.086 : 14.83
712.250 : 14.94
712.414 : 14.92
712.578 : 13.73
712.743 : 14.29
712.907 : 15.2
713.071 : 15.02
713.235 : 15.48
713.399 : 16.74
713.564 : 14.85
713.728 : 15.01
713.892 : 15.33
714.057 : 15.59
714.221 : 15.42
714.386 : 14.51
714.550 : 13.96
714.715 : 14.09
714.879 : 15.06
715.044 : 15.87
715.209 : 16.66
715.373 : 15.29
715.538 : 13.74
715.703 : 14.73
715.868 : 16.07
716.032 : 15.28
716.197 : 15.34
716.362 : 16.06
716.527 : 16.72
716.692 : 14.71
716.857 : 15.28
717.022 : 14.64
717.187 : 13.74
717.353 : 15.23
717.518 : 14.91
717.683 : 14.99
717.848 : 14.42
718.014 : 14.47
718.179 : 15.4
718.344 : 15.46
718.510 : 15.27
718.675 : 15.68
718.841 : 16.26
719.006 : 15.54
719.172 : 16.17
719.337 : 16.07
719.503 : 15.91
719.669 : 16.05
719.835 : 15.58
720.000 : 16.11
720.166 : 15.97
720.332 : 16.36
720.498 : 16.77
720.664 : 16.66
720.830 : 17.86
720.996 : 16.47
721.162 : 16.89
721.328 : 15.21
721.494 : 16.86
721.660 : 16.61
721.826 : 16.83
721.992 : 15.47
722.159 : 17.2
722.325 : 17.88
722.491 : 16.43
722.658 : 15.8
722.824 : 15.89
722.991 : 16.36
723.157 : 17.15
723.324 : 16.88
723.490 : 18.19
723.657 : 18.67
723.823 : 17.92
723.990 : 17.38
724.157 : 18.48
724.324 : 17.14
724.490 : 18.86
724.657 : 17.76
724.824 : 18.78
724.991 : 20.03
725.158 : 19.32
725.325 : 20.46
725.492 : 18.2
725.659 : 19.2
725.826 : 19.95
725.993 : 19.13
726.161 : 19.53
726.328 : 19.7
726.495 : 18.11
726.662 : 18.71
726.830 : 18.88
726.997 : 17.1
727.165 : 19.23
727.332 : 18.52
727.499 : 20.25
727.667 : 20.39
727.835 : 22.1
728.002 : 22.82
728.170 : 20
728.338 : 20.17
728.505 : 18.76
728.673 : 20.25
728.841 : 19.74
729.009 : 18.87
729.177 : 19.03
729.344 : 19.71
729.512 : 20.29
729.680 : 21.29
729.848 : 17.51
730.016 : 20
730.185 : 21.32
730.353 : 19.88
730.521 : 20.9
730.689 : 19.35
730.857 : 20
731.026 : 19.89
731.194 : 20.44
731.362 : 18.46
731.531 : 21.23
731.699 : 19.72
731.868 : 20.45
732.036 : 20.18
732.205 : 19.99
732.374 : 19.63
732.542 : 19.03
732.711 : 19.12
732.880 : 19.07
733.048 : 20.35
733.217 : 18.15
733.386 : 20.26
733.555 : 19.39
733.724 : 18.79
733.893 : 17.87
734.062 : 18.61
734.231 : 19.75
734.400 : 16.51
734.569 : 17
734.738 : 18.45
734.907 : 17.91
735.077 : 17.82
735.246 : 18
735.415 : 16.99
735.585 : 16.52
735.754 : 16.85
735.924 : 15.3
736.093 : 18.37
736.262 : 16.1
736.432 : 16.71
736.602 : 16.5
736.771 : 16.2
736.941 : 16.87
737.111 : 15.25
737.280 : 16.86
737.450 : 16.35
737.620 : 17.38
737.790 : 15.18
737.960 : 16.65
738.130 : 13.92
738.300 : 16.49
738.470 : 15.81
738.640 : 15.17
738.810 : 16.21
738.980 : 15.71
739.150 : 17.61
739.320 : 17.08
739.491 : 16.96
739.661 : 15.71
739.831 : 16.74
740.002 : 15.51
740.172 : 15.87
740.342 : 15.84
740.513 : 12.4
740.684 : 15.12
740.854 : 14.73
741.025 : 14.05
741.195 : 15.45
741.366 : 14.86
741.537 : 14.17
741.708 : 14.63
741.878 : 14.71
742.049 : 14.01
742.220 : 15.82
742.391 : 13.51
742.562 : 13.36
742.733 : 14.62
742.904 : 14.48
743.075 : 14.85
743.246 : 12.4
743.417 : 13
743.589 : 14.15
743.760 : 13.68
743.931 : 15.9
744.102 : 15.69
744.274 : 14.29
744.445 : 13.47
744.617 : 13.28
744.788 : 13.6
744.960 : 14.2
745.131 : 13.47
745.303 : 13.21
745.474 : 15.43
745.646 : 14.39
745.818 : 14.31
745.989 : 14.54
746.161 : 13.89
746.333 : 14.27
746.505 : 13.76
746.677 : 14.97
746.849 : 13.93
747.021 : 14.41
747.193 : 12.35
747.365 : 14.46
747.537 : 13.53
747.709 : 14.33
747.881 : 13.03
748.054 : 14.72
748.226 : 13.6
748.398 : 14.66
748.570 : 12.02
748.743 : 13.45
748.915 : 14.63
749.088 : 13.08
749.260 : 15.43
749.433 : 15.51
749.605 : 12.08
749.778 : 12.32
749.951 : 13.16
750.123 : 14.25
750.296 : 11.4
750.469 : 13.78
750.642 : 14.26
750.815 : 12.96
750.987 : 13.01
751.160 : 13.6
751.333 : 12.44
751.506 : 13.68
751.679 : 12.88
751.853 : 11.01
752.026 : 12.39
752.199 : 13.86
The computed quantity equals -0.09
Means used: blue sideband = 13.8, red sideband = 14.1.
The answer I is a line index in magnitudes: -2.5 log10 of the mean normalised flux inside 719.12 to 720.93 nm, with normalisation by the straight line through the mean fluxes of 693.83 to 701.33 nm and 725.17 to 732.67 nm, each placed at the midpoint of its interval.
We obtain 0.10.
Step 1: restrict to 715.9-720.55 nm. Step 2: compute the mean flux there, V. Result 15.5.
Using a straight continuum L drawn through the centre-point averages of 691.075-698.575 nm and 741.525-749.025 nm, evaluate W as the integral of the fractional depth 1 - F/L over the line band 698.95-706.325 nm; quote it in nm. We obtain 0.02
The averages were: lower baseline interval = 13.6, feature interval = 13.6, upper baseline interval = 14.1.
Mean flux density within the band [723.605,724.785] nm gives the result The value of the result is 18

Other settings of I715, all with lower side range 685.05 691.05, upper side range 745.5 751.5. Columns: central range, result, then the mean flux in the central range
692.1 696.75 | -0.106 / 13.5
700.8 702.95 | -0.110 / 13.7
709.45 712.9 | -0.132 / 14.3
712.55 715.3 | -0.185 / 15.1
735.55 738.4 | -0.213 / 16.3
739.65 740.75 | -0.135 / 15.3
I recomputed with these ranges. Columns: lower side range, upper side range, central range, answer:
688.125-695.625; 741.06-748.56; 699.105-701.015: 0.03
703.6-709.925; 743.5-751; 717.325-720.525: -0.13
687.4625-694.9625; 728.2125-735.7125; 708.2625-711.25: 0.15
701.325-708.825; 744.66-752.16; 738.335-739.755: -0.19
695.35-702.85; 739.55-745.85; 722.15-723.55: -0.20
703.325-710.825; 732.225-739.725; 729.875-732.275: -0.20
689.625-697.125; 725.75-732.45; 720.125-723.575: 0.11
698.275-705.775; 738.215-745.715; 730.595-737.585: -0.25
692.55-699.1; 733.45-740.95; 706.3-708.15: 0.05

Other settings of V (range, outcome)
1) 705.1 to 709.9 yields 14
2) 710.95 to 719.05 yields 15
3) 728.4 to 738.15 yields 18.5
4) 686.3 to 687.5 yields 7.97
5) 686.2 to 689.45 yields 11.7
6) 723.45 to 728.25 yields 19.1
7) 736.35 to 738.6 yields 16.1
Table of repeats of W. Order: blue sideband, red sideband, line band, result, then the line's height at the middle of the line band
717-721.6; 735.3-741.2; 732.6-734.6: -0.35 nm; 16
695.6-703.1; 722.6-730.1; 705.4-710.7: 0.43 nm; 15.3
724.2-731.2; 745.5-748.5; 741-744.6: 0.22 nm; 15.3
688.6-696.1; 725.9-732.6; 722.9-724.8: 0.12 nm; 18.9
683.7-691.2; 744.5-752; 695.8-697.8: -0.27 nm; 12.2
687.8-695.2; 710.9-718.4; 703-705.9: 0.13 nm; 14.4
